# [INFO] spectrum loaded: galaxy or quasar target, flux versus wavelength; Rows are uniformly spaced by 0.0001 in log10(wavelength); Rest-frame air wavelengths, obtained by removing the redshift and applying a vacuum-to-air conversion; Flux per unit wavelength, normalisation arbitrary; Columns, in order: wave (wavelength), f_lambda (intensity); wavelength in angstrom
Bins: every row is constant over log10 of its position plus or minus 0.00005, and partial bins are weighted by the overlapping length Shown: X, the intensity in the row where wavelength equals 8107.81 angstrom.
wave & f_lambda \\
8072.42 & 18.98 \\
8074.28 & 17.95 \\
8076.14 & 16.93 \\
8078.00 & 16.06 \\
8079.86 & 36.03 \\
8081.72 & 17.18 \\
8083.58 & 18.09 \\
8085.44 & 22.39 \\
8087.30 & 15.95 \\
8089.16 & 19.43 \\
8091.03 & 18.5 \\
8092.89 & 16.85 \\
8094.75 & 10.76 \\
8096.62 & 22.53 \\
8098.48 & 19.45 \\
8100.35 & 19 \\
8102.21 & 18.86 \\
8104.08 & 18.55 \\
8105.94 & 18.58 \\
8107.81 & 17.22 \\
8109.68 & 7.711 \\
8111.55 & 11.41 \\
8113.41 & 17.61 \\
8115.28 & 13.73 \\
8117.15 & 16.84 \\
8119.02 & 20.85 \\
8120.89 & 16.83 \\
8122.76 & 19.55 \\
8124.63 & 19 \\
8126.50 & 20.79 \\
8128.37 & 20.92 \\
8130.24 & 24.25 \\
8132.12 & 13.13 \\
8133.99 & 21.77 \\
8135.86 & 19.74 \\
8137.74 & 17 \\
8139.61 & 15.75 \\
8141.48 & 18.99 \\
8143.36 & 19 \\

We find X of 17.22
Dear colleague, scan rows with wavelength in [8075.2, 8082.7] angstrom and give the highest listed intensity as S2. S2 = 36.03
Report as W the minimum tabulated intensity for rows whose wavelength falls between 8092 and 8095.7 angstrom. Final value 10.76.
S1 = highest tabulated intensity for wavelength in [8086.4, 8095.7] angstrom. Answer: 19.43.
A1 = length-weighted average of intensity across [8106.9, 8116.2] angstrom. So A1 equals 13.5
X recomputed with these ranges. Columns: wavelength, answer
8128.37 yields 20.92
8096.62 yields 22.53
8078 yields 16.06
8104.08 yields 18.55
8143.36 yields 19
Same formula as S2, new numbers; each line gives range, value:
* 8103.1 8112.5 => 18.58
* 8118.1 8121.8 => 20.85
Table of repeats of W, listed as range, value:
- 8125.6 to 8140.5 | 13.13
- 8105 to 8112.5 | 7.711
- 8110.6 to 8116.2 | 11.41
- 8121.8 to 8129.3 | 19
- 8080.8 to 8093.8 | 15.95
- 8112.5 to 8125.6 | 13.73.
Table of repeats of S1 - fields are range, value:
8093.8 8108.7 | 22.53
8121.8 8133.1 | 24.25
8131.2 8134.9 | 21.77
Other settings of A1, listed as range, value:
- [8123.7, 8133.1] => 19.6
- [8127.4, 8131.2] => 22.5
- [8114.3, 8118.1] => 15.3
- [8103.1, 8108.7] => 18.1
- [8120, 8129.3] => 19.4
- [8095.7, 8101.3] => 20.3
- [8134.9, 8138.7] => 18.4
